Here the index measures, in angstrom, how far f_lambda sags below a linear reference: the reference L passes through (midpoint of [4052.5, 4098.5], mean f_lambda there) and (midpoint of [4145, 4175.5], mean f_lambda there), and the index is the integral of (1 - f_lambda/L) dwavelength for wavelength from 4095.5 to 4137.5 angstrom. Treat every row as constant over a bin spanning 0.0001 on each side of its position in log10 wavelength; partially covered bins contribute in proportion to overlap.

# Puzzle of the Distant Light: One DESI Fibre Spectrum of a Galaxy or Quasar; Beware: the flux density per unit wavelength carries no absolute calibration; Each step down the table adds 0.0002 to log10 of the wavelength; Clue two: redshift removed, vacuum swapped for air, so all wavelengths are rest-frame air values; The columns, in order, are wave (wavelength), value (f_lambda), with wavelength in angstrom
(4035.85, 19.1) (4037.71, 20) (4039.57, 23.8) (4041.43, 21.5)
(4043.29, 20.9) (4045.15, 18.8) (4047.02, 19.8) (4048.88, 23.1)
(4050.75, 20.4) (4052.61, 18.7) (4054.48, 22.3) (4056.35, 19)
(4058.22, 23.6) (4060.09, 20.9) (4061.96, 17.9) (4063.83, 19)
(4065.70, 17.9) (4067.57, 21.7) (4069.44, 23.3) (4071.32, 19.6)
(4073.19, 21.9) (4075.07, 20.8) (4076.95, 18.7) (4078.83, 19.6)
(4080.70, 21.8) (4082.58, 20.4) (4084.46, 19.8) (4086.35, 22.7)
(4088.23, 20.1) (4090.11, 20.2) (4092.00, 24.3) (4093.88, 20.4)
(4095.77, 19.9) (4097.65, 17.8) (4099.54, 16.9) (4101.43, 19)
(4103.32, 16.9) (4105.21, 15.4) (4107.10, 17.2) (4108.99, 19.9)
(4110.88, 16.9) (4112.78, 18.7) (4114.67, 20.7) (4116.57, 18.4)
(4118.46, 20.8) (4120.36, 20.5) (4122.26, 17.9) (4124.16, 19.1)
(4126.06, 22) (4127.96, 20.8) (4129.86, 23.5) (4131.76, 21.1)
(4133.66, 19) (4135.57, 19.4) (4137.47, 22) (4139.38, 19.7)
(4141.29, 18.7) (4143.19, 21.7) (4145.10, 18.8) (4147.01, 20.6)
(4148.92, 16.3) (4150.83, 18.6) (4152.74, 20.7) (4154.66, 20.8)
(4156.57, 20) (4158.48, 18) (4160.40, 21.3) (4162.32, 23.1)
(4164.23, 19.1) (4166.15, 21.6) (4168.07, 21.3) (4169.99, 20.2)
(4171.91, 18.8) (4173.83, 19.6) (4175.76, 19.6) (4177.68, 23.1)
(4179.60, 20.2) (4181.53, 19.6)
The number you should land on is 2.1 angstrom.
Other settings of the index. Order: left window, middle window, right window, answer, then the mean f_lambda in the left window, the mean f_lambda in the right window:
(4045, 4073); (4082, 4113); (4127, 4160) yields 1.64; 20.5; 20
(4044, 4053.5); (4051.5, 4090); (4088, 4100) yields -0.68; 20.2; 20.1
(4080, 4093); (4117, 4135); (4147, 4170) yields 0.18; 21.3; 20.1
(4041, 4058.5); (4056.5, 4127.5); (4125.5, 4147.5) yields 2.89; 20.7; 20.6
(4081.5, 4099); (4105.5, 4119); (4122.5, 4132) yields 1.39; 20.5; 21.1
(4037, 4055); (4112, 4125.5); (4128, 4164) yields 0.57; 20.9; 20.2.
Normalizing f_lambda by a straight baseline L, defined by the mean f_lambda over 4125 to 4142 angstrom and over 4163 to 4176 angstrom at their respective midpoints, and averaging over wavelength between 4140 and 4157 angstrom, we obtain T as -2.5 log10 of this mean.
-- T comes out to 0.05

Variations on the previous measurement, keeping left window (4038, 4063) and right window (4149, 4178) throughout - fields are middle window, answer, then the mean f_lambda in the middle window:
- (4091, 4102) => 0.044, 19.7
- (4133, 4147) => 0.020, 20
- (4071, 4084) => 0.012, 20.4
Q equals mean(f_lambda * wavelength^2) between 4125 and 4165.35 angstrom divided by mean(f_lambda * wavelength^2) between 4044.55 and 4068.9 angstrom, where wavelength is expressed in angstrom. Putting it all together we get 1.0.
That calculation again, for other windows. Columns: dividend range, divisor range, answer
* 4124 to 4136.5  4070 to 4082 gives 1.04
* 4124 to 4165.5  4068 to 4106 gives 1.04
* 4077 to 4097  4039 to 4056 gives 1.01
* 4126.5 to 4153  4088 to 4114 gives 1.09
